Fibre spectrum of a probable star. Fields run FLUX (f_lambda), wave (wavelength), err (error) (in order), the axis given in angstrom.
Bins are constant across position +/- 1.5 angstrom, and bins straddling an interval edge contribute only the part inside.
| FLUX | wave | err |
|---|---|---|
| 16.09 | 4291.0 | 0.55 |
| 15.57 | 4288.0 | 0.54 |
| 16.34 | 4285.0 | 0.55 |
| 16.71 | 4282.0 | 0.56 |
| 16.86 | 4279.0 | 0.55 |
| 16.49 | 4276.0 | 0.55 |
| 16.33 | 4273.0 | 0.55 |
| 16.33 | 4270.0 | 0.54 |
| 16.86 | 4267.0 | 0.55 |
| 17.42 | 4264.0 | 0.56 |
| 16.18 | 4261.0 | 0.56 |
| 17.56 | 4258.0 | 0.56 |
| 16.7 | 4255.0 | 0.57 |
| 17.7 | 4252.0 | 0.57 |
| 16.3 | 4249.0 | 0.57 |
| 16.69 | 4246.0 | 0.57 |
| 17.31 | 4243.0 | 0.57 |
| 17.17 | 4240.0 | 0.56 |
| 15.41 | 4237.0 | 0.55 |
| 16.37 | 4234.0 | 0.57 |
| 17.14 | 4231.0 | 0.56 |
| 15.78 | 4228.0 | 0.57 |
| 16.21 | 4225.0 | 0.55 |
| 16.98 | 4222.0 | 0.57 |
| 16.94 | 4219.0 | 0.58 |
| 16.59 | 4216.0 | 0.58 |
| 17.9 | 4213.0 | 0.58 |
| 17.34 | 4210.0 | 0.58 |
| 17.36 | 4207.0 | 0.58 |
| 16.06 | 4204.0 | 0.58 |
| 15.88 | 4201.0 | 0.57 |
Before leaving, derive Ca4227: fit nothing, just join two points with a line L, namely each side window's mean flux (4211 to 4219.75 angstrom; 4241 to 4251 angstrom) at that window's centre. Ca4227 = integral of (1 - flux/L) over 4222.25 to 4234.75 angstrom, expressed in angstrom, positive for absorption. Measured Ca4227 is 0.4 angstrom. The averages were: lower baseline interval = 17.2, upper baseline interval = 16.8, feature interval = 16.4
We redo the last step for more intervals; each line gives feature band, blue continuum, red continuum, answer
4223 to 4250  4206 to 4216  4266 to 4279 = 0.9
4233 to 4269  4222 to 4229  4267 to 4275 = -1.0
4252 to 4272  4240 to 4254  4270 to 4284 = -0.1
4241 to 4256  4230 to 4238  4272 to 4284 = -0.5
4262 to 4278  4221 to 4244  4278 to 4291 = -0.3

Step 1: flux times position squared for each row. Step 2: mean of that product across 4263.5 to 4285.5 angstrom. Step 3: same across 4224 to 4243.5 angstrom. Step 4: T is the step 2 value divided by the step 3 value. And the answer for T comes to 1.03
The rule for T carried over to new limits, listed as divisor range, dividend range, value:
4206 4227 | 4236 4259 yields 1.01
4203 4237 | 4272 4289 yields 1.01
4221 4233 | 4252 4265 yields 1.05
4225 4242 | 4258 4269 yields 1.05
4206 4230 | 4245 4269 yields 1.02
